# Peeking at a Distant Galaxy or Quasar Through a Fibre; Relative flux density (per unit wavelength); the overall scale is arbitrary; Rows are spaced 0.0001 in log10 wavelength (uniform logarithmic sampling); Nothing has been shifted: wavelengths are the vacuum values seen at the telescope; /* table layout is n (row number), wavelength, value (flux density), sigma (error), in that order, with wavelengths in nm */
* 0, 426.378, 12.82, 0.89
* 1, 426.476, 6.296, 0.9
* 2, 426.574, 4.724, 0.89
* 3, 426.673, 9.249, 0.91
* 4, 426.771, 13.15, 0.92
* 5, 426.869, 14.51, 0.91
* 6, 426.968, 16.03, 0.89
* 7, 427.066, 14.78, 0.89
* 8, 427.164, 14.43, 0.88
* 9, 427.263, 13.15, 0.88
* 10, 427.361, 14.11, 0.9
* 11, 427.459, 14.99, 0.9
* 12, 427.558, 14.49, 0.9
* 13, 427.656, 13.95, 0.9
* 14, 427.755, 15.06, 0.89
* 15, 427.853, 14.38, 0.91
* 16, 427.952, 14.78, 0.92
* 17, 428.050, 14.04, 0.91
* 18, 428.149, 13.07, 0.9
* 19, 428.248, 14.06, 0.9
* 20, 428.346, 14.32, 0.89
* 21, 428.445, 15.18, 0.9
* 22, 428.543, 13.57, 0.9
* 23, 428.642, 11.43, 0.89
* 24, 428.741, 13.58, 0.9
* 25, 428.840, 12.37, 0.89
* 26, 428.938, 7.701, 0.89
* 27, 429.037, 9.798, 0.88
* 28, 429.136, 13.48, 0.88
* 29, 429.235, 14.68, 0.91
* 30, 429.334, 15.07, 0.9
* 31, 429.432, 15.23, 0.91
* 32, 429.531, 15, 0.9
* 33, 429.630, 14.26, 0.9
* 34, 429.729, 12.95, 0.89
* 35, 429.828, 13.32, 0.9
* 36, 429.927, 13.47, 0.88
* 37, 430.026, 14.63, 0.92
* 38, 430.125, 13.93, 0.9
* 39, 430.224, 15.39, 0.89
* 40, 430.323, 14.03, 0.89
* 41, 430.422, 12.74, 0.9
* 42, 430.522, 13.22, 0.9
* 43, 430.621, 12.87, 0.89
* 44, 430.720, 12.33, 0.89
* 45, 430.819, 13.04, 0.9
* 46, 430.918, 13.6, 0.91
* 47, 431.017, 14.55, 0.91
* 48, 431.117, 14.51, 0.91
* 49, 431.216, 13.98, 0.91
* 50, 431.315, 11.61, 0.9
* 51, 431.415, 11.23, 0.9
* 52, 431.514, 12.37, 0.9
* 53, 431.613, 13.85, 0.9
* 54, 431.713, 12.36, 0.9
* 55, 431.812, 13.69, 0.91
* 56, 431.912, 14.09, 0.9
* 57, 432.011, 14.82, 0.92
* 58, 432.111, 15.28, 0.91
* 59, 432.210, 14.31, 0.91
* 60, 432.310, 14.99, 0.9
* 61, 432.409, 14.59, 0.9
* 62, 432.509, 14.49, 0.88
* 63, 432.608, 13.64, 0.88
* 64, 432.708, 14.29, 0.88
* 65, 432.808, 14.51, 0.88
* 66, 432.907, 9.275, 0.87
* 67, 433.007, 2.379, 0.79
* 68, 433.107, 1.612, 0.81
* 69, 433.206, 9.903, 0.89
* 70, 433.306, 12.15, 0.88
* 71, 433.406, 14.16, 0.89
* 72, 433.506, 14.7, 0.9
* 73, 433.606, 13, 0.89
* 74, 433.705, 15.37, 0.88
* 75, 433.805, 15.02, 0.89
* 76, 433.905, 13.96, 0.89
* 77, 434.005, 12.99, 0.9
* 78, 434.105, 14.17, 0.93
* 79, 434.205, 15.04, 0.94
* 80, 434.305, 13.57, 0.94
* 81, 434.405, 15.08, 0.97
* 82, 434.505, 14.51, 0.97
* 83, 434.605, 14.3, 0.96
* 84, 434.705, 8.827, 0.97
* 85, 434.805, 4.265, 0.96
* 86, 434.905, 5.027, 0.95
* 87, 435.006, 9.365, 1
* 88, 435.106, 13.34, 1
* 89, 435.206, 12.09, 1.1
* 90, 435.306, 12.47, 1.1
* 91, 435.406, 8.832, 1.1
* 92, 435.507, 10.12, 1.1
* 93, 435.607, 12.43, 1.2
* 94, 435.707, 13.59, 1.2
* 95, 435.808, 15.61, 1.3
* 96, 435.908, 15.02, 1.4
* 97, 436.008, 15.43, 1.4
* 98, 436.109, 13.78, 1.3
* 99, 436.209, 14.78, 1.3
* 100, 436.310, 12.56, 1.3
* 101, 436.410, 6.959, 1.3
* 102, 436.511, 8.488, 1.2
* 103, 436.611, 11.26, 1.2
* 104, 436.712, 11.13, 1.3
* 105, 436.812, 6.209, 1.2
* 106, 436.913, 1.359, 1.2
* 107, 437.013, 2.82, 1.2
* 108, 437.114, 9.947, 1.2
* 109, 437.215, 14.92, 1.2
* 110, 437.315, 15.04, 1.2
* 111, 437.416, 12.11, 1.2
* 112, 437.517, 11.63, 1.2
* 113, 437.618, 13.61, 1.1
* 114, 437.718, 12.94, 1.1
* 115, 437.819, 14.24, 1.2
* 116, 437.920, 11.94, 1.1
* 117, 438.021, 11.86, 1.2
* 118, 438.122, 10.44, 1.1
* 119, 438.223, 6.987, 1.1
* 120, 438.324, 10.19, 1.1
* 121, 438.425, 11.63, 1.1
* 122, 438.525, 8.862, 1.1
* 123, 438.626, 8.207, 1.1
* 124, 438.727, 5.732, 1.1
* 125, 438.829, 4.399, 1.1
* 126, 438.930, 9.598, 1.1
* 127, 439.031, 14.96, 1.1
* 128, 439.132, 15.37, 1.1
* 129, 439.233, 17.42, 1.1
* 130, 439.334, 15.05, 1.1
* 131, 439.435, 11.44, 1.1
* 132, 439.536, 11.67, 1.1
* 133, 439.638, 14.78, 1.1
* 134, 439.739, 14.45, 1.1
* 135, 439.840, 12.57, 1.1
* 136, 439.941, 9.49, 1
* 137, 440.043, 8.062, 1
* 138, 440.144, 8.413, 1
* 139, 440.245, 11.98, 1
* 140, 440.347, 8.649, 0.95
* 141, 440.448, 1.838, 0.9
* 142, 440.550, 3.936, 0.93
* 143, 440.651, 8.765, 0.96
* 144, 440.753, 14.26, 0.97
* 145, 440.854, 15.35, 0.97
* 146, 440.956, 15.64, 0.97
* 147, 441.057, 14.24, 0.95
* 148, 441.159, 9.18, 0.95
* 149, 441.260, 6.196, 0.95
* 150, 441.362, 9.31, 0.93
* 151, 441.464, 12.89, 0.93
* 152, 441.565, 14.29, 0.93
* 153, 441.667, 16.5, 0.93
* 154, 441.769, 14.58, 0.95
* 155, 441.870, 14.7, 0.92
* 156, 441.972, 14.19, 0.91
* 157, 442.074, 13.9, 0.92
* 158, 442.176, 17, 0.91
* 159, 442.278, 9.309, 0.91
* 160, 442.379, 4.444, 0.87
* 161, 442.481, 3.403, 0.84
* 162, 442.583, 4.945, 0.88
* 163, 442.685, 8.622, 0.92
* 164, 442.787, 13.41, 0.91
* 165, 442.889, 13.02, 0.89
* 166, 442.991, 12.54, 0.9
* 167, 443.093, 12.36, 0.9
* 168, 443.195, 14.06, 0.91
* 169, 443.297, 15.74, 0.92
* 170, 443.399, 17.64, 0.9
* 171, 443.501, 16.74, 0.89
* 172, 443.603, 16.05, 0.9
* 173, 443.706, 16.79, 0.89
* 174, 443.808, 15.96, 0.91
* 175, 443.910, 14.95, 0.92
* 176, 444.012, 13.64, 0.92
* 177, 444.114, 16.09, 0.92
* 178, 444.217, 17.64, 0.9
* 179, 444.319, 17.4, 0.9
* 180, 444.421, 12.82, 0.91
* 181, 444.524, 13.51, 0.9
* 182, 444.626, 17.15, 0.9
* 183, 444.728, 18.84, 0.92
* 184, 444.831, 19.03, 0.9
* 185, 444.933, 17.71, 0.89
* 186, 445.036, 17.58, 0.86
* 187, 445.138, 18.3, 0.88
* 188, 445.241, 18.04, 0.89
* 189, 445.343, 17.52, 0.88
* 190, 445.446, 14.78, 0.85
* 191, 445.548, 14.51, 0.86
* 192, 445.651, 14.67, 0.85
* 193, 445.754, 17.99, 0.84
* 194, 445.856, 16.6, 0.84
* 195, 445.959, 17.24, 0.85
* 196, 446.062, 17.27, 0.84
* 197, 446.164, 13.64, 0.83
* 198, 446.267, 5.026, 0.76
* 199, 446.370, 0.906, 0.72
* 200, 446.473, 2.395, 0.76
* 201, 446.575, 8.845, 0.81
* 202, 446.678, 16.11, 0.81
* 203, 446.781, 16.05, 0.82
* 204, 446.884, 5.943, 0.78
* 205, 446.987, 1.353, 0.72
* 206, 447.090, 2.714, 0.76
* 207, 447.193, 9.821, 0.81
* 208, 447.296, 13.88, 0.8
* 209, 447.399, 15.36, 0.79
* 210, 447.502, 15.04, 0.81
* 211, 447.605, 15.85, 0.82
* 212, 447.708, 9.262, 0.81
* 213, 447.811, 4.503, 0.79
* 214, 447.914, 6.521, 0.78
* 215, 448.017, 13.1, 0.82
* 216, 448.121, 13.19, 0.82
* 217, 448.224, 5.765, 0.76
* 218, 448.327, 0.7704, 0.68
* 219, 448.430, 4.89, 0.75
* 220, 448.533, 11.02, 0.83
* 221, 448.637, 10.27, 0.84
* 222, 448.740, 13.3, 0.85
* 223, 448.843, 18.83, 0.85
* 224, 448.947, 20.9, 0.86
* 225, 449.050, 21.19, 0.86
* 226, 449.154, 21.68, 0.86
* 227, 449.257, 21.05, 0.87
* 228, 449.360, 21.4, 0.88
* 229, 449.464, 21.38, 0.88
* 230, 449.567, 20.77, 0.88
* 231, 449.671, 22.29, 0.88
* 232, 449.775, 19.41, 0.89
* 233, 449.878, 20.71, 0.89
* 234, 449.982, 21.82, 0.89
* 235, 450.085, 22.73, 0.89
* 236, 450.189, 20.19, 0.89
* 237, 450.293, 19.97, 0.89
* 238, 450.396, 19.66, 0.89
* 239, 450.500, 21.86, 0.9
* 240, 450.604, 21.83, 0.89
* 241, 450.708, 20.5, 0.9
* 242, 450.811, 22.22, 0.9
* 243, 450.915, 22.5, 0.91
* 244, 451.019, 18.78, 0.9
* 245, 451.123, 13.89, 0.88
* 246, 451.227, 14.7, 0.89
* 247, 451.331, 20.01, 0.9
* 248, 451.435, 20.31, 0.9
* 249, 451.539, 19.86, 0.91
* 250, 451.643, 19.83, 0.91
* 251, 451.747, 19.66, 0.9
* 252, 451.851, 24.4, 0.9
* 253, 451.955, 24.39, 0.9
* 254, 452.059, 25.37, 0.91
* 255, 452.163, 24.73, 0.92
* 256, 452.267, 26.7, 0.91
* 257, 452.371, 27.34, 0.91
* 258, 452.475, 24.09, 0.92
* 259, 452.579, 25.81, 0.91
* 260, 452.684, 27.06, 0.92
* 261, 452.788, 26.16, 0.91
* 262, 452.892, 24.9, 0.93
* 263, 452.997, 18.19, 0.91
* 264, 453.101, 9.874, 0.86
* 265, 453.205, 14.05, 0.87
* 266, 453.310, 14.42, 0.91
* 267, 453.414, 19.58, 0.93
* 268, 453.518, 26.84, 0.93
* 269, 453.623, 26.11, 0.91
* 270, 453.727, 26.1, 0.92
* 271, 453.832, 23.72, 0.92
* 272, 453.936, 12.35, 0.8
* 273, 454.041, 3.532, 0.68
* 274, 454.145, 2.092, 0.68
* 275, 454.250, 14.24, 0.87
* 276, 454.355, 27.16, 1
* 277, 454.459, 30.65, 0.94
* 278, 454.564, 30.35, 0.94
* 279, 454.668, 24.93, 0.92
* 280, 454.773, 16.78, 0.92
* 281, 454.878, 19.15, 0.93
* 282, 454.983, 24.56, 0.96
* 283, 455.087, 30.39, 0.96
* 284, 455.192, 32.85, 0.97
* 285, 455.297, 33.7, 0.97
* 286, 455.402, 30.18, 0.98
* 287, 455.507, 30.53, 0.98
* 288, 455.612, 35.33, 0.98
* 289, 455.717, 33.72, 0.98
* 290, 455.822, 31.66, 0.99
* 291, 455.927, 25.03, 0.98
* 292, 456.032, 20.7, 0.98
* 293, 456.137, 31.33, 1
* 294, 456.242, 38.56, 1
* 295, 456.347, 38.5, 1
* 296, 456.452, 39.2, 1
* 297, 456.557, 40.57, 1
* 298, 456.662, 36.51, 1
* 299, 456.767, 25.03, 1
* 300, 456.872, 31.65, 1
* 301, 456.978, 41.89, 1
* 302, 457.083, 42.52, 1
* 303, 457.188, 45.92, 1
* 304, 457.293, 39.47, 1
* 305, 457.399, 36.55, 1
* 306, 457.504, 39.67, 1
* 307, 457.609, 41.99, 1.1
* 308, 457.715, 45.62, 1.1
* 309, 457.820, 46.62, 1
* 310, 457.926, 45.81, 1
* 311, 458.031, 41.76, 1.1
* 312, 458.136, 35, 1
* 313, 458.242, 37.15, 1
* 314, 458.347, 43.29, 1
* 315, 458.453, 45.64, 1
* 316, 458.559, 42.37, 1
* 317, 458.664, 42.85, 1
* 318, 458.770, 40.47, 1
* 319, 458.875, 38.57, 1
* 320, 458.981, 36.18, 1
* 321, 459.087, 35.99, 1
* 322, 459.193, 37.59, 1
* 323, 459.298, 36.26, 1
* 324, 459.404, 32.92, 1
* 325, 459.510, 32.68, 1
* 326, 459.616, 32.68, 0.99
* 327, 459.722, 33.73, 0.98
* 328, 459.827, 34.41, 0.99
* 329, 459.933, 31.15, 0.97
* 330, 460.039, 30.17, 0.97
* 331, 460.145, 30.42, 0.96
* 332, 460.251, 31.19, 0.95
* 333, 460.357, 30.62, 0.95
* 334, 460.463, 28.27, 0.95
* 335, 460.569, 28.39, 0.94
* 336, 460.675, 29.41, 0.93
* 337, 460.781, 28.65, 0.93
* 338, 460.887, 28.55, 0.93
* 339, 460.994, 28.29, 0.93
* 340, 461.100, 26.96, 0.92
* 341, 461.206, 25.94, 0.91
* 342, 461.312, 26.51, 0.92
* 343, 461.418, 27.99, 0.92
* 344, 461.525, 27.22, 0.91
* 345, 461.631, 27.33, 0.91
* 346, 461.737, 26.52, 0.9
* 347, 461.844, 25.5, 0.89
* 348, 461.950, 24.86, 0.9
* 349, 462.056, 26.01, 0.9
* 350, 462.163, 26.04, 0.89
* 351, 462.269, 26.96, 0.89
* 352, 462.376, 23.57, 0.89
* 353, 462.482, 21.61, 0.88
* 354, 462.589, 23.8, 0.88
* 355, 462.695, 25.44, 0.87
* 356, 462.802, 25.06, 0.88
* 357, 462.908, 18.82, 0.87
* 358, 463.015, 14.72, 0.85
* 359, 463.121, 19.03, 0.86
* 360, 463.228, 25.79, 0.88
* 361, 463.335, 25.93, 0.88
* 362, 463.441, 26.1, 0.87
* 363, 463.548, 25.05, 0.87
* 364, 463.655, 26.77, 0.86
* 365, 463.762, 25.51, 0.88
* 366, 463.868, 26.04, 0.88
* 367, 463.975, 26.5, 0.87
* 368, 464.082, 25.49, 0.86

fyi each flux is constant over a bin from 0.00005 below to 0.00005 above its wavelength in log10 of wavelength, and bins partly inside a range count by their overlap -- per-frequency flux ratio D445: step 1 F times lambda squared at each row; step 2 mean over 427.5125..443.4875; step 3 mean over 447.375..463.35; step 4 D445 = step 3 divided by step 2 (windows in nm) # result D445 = 2.35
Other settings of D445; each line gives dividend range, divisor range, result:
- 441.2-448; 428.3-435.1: 1.07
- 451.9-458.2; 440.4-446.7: 2.30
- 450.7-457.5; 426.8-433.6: 2.17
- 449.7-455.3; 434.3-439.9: 2.03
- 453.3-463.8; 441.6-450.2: 2.27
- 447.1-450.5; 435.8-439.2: 1.50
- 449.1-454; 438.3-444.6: 1.83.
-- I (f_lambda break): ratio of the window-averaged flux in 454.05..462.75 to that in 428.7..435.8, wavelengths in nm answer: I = 2.5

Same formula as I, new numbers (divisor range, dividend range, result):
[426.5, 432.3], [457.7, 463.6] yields 2.30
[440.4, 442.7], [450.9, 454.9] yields 1.92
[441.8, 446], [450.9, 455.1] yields 1.43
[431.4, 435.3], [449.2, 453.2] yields 1.73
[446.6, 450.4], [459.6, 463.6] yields 1.85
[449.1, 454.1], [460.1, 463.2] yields 1.24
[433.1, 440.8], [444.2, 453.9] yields 1.52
